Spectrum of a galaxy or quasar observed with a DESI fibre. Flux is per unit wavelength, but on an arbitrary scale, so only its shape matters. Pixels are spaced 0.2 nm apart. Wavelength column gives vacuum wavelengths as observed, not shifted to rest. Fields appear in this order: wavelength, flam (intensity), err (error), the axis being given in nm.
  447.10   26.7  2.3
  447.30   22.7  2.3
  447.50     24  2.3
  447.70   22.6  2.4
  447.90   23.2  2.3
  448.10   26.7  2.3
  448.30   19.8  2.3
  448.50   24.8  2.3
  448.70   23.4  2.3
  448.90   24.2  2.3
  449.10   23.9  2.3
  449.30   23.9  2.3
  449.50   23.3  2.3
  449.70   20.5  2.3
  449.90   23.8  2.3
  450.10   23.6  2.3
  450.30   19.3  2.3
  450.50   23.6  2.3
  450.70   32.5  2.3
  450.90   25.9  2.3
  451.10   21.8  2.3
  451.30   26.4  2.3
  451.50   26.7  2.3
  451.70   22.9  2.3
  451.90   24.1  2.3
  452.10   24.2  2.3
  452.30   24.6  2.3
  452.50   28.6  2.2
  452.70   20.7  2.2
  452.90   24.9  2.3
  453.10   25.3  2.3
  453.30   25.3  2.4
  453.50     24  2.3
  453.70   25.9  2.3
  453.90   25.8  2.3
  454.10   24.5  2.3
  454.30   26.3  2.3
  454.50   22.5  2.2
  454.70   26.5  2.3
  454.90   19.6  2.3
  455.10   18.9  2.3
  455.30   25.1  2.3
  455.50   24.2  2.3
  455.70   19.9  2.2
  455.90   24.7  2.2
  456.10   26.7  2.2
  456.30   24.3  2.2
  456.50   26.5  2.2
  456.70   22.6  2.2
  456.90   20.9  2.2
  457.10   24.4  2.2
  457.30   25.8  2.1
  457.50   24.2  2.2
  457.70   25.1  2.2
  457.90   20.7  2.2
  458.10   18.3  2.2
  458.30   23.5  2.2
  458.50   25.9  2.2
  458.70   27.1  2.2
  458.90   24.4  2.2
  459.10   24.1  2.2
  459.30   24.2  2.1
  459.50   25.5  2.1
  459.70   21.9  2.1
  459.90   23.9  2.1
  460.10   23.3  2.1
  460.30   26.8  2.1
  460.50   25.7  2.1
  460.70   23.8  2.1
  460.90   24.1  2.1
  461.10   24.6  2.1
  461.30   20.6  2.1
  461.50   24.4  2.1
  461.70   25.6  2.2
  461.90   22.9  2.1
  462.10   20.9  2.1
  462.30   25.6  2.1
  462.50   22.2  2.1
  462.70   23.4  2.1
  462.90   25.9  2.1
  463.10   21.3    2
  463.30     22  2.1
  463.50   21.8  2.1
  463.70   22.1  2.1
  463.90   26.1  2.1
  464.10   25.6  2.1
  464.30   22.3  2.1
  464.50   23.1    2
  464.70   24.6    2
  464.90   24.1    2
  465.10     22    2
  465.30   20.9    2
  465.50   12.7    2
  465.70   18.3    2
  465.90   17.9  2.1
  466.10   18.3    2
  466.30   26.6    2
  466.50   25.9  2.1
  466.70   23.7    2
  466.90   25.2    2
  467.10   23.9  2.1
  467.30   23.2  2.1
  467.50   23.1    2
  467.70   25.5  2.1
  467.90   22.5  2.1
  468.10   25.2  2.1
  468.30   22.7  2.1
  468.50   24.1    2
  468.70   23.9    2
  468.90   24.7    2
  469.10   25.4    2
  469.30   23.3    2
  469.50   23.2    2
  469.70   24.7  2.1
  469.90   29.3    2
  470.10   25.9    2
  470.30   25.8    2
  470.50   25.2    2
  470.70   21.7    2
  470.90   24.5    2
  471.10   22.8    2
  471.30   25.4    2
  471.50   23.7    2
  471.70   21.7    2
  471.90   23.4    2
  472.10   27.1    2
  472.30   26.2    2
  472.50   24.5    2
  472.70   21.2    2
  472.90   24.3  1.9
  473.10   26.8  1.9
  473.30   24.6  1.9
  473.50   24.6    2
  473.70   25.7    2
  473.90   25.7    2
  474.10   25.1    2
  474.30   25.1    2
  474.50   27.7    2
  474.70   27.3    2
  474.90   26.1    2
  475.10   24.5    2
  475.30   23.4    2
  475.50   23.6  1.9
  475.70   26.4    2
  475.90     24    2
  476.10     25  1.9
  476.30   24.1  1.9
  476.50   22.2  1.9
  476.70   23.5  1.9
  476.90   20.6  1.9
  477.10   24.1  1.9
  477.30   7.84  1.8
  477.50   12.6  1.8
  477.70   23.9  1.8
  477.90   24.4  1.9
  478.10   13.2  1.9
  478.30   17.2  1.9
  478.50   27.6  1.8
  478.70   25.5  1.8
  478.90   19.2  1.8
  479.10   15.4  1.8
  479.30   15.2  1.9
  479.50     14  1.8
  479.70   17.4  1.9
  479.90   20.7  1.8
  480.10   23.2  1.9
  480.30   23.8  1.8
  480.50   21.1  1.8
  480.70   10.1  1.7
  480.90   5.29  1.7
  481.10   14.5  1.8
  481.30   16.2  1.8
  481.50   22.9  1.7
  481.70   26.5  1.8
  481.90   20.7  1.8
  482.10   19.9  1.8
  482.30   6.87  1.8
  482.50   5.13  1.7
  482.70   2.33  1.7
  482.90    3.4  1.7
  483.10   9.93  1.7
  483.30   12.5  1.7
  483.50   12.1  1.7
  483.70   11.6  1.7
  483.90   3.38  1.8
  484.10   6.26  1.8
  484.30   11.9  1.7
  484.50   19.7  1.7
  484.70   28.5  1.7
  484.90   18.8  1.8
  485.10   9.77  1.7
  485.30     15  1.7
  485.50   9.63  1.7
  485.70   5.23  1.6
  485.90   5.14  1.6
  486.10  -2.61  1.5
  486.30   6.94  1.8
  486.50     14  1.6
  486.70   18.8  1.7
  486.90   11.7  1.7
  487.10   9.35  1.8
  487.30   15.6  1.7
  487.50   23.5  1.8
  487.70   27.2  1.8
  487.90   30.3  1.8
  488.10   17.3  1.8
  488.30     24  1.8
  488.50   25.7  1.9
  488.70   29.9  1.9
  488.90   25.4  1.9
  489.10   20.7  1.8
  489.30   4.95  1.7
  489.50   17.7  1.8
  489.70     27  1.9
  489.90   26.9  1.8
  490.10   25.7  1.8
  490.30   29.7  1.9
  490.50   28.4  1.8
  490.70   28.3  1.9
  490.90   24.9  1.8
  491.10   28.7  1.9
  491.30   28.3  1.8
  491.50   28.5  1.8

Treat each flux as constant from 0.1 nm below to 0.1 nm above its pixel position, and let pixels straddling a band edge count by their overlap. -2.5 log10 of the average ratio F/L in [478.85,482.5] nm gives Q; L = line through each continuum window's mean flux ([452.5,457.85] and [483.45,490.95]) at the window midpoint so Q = 0.11 mag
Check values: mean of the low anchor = 24.1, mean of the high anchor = 17.6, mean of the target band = 17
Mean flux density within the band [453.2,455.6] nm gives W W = 24.1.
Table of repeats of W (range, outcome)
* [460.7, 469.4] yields 23.1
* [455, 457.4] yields 23.7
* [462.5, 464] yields 23.2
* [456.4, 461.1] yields 24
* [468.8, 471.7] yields 24.6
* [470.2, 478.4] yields 23.3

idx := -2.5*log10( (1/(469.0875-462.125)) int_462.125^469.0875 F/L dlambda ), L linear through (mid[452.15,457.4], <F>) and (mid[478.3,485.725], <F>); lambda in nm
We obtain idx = -0.12 mag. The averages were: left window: 24.2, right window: 15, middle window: 23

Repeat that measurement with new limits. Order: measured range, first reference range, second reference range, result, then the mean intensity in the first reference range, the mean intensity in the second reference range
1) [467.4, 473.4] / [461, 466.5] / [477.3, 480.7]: -0.165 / 22.5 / 19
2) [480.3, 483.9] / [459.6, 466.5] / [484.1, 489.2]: 0.345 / 22.8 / 16.7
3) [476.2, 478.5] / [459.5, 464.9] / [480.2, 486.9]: -0.243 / 23.7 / 12.6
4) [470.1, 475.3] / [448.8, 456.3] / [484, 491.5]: -0.171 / 24.2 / 19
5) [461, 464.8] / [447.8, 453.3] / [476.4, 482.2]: -0.072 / 24.2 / 18.9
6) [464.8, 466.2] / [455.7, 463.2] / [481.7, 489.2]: 0.137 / 23.9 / 14.6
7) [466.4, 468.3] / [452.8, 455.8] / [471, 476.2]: 0.017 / 23.9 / 24.8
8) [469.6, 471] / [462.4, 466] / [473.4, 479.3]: -0.140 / 22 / 22.5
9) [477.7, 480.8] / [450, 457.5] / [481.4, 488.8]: -0.180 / 24.3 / 14.6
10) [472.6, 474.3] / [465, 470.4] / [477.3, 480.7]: -0.175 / 23.3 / 19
